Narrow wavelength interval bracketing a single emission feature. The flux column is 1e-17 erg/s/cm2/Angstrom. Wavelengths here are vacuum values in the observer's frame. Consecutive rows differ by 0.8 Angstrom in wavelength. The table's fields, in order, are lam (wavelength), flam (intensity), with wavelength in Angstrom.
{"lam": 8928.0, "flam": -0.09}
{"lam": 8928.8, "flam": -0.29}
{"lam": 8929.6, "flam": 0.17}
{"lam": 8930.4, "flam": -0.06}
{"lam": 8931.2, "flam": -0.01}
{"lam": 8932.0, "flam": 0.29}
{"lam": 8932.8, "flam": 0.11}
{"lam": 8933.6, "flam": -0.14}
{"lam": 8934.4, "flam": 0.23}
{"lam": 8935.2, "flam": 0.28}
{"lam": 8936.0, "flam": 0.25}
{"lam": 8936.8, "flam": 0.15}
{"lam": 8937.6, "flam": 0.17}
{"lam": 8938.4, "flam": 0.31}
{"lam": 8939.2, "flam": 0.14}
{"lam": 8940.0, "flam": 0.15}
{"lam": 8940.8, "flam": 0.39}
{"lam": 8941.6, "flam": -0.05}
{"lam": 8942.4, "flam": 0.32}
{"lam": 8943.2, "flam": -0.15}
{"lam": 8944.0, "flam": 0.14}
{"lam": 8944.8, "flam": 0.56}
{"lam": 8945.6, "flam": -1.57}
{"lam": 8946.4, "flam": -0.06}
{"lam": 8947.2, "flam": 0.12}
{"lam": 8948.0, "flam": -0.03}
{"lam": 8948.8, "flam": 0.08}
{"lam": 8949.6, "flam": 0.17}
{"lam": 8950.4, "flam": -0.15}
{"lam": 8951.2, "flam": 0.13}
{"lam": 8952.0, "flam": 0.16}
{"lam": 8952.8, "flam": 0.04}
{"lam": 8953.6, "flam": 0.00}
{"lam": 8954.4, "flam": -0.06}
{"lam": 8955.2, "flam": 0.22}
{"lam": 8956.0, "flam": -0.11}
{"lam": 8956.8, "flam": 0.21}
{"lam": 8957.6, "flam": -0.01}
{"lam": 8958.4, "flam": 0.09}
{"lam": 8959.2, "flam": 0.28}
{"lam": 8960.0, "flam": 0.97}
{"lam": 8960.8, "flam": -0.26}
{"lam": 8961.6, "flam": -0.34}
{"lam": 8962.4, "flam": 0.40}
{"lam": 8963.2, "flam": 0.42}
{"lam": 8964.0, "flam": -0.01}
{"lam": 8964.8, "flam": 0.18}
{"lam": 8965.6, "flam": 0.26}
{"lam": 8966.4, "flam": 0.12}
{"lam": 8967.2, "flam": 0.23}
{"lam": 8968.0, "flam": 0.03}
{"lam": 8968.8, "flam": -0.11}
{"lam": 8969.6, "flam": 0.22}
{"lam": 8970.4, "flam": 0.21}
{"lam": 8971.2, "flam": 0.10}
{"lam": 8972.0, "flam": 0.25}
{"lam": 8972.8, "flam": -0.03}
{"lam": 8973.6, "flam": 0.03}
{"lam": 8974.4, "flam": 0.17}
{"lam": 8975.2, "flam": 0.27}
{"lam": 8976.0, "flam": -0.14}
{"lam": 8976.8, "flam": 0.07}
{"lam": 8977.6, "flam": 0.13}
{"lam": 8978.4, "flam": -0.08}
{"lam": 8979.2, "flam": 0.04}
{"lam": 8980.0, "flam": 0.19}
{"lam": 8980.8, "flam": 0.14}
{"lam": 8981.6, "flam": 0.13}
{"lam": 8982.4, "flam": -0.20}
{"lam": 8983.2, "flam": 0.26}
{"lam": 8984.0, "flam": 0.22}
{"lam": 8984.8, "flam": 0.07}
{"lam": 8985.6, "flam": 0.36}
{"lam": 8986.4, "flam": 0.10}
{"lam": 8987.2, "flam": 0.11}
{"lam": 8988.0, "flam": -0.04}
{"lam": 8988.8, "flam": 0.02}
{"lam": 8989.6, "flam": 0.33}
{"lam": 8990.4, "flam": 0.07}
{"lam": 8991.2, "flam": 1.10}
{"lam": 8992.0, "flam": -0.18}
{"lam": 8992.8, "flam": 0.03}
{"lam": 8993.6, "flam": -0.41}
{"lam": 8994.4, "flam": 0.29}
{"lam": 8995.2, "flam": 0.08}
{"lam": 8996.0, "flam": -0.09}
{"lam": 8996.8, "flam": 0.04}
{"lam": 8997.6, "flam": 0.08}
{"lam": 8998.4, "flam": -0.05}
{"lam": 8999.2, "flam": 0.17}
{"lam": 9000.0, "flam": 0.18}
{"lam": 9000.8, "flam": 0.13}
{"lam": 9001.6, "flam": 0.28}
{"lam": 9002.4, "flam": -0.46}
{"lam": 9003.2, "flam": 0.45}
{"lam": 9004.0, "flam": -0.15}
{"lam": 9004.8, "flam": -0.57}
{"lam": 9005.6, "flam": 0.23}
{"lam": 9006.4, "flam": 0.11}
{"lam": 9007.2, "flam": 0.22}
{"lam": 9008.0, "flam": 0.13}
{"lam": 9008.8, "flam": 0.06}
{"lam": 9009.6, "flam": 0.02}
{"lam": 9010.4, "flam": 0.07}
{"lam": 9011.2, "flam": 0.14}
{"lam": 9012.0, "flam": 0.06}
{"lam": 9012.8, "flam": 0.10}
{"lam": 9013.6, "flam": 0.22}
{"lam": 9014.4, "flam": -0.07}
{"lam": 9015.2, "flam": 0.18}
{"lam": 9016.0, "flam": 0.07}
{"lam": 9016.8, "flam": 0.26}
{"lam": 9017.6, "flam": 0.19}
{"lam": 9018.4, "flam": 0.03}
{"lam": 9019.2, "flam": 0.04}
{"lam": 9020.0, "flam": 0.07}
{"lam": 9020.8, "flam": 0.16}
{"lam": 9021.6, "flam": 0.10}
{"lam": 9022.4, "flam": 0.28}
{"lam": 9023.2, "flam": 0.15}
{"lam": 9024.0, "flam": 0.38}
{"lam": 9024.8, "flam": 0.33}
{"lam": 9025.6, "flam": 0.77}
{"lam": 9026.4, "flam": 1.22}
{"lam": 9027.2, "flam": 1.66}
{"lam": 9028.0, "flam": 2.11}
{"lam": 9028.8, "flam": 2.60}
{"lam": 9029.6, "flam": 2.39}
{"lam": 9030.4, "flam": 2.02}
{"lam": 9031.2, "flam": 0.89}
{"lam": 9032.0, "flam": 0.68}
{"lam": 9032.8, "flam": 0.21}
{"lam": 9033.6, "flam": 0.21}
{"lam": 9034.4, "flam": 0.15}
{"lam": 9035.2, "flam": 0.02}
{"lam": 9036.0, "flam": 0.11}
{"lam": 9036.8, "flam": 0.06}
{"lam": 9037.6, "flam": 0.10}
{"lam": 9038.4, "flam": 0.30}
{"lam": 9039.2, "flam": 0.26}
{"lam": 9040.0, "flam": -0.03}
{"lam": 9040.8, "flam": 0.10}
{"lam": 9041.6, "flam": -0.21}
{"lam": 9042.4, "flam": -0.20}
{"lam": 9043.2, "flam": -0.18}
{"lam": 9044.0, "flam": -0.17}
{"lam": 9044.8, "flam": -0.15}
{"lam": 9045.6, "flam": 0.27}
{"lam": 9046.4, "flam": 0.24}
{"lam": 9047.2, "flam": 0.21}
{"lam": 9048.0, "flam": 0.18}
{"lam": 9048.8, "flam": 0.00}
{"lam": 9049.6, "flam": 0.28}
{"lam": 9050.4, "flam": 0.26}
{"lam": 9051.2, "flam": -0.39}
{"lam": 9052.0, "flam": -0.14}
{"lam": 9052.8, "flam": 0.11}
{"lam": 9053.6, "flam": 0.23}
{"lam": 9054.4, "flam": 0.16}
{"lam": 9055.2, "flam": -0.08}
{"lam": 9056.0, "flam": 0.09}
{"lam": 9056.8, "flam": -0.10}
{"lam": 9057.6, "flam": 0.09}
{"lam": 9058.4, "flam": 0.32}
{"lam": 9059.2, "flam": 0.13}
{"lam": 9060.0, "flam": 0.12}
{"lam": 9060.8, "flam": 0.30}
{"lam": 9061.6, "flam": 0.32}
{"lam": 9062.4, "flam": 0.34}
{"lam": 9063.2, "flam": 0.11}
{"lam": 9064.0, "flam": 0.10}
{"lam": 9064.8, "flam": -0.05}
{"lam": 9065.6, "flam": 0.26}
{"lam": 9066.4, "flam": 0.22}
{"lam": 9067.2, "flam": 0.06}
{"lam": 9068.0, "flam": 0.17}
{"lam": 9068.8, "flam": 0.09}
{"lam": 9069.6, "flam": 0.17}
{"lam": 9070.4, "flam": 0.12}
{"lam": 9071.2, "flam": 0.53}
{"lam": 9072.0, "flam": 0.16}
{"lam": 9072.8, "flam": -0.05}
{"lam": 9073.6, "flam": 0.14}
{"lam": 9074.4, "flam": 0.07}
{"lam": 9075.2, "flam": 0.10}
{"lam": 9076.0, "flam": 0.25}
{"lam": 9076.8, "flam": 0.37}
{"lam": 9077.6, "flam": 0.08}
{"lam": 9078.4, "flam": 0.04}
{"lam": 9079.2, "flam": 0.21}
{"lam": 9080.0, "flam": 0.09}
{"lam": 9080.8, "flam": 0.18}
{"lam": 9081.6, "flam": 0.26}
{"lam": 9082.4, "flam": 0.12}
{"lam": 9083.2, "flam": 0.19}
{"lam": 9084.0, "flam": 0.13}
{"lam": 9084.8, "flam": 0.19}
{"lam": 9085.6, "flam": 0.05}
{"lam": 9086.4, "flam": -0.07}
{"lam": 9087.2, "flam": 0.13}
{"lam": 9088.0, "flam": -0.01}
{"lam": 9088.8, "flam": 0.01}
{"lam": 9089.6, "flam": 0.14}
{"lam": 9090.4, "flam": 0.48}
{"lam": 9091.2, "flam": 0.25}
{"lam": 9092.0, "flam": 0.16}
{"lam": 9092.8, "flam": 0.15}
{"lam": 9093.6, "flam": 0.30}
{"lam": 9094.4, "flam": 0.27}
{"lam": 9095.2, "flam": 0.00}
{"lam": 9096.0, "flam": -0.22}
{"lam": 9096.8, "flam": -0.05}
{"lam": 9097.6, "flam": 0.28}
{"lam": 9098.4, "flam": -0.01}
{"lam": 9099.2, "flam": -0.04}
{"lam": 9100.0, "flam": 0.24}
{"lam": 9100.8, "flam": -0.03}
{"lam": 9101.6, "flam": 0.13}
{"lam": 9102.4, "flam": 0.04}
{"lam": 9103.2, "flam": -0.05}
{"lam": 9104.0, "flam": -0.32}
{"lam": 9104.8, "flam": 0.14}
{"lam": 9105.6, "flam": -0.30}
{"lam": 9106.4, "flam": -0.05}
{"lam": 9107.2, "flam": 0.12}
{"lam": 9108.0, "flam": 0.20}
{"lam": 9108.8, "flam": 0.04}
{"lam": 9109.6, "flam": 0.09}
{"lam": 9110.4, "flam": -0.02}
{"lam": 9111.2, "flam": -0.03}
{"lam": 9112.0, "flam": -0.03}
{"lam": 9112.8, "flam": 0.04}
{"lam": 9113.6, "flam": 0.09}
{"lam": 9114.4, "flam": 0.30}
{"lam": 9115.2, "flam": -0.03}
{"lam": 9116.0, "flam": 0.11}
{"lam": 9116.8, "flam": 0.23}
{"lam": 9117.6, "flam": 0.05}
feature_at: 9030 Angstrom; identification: H-beta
